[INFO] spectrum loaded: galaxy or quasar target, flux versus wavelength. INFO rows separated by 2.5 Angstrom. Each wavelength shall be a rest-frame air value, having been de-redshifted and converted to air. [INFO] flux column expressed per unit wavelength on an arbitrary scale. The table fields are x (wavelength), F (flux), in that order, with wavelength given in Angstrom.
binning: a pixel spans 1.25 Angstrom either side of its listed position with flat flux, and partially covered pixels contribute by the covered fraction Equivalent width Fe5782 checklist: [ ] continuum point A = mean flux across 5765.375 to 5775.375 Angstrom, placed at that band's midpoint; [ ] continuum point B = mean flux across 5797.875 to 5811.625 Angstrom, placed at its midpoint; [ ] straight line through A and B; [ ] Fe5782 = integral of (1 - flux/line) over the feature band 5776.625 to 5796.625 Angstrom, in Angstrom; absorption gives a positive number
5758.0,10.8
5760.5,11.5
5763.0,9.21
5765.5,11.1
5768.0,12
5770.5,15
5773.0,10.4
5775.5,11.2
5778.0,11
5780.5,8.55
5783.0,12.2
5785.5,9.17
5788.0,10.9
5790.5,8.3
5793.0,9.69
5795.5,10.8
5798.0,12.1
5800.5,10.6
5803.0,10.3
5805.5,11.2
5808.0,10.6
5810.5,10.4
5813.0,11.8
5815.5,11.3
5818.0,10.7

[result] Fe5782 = 2.5 Angstrom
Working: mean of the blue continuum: 12.1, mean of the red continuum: 10.8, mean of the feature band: 10.1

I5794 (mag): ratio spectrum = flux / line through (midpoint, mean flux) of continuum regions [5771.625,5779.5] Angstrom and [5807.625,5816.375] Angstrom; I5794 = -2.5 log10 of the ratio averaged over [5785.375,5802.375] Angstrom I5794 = 0.07 mag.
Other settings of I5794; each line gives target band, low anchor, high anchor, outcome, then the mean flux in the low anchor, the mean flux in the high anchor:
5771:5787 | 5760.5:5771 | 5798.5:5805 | 0.06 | 11.6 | 10.7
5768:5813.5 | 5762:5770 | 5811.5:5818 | 0.05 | 11.2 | 11.3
